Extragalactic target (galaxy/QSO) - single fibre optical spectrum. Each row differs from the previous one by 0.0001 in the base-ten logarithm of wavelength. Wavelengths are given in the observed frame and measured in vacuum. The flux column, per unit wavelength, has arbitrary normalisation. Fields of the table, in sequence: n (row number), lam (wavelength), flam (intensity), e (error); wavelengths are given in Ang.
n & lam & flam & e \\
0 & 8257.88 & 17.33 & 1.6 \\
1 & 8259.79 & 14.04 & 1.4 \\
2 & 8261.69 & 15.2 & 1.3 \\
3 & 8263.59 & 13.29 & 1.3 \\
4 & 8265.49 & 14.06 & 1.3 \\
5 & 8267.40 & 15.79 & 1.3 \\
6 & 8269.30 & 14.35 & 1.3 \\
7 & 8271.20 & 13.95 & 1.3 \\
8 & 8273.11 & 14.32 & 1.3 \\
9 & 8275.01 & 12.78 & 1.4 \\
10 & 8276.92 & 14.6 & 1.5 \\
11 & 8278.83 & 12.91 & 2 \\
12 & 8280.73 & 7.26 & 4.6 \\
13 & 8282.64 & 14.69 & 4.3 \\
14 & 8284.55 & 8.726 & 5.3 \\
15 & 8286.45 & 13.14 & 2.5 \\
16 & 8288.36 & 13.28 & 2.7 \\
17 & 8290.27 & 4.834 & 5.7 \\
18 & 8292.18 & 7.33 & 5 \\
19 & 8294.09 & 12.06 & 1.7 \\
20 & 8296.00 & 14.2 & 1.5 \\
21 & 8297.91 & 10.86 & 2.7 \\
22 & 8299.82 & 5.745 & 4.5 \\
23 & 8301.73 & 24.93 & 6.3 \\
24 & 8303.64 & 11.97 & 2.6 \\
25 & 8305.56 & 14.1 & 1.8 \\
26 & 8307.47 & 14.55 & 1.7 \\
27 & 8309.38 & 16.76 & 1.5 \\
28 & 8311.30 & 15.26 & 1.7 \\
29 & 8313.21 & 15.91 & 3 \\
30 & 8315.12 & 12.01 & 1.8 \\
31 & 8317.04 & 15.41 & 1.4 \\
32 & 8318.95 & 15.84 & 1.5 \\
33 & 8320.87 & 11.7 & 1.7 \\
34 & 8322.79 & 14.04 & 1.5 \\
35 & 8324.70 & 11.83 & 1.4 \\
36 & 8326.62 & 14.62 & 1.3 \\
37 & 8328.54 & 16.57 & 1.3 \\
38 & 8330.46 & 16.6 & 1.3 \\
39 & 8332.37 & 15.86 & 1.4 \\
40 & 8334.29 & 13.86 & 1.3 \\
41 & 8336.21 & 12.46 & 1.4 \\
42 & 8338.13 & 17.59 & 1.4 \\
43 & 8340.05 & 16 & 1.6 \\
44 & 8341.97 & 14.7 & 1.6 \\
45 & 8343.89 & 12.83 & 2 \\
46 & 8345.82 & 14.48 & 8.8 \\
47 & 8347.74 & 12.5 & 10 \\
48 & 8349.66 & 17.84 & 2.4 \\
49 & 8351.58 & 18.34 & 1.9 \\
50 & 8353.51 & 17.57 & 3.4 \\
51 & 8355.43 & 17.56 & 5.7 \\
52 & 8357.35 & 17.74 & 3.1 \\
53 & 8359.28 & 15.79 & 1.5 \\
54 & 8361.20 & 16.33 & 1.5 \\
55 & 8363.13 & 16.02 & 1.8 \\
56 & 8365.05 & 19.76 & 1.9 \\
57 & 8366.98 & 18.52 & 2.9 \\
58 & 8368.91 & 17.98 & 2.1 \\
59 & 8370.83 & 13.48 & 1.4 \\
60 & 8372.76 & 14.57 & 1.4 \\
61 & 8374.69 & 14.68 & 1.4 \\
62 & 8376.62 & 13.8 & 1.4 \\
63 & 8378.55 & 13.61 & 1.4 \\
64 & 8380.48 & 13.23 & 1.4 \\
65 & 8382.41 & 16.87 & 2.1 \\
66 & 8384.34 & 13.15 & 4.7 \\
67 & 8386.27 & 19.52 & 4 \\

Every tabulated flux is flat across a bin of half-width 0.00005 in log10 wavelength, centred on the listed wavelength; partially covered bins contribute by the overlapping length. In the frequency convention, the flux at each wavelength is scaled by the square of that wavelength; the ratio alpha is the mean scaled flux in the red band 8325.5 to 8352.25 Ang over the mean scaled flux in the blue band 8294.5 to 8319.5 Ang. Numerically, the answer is 1.07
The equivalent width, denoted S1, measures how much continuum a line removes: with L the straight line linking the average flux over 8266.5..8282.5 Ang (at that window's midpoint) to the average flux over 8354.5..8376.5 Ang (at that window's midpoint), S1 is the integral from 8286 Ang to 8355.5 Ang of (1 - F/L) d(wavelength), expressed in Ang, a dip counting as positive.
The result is 3.7 Ang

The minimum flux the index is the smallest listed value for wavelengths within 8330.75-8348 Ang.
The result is 12.46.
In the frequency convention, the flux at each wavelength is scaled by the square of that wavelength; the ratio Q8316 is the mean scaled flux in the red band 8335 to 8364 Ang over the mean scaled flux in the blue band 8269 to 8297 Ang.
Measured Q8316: 1.4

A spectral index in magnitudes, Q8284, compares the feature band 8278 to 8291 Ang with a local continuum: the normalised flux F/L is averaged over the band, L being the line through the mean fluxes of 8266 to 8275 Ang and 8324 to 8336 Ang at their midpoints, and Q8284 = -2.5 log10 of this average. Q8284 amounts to 0.32 mag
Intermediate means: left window 14.4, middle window 10.8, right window 14.8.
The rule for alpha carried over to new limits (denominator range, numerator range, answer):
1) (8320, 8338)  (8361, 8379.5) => 1.12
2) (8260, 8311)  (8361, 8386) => 1.23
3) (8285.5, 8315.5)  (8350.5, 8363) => 1.34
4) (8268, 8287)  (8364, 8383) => 1.26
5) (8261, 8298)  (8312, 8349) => 1.18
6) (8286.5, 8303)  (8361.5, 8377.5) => 1.40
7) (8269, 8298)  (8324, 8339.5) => 1.29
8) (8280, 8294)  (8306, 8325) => 1.44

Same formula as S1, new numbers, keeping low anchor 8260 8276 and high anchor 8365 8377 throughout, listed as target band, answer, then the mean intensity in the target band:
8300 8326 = 0.51 Ang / 14.7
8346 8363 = -0.99 Ang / 16.6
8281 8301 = 5.56 Ang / 10.5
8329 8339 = 0.00 Ang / 15.3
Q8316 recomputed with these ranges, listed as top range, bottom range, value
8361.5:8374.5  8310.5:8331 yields 1.16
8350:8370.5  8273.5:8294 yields 1.60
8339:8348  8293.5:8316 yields 1.02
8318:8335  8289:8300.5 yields 1.57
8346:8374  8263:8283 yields 1.27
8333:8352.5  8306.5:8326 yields 1.06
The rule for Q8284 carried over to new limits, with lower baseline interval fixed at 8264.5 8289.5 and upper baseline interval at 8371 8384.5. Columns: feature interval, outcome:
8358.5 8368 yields -0.22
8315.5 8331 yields -0.06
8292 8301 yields 0.24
